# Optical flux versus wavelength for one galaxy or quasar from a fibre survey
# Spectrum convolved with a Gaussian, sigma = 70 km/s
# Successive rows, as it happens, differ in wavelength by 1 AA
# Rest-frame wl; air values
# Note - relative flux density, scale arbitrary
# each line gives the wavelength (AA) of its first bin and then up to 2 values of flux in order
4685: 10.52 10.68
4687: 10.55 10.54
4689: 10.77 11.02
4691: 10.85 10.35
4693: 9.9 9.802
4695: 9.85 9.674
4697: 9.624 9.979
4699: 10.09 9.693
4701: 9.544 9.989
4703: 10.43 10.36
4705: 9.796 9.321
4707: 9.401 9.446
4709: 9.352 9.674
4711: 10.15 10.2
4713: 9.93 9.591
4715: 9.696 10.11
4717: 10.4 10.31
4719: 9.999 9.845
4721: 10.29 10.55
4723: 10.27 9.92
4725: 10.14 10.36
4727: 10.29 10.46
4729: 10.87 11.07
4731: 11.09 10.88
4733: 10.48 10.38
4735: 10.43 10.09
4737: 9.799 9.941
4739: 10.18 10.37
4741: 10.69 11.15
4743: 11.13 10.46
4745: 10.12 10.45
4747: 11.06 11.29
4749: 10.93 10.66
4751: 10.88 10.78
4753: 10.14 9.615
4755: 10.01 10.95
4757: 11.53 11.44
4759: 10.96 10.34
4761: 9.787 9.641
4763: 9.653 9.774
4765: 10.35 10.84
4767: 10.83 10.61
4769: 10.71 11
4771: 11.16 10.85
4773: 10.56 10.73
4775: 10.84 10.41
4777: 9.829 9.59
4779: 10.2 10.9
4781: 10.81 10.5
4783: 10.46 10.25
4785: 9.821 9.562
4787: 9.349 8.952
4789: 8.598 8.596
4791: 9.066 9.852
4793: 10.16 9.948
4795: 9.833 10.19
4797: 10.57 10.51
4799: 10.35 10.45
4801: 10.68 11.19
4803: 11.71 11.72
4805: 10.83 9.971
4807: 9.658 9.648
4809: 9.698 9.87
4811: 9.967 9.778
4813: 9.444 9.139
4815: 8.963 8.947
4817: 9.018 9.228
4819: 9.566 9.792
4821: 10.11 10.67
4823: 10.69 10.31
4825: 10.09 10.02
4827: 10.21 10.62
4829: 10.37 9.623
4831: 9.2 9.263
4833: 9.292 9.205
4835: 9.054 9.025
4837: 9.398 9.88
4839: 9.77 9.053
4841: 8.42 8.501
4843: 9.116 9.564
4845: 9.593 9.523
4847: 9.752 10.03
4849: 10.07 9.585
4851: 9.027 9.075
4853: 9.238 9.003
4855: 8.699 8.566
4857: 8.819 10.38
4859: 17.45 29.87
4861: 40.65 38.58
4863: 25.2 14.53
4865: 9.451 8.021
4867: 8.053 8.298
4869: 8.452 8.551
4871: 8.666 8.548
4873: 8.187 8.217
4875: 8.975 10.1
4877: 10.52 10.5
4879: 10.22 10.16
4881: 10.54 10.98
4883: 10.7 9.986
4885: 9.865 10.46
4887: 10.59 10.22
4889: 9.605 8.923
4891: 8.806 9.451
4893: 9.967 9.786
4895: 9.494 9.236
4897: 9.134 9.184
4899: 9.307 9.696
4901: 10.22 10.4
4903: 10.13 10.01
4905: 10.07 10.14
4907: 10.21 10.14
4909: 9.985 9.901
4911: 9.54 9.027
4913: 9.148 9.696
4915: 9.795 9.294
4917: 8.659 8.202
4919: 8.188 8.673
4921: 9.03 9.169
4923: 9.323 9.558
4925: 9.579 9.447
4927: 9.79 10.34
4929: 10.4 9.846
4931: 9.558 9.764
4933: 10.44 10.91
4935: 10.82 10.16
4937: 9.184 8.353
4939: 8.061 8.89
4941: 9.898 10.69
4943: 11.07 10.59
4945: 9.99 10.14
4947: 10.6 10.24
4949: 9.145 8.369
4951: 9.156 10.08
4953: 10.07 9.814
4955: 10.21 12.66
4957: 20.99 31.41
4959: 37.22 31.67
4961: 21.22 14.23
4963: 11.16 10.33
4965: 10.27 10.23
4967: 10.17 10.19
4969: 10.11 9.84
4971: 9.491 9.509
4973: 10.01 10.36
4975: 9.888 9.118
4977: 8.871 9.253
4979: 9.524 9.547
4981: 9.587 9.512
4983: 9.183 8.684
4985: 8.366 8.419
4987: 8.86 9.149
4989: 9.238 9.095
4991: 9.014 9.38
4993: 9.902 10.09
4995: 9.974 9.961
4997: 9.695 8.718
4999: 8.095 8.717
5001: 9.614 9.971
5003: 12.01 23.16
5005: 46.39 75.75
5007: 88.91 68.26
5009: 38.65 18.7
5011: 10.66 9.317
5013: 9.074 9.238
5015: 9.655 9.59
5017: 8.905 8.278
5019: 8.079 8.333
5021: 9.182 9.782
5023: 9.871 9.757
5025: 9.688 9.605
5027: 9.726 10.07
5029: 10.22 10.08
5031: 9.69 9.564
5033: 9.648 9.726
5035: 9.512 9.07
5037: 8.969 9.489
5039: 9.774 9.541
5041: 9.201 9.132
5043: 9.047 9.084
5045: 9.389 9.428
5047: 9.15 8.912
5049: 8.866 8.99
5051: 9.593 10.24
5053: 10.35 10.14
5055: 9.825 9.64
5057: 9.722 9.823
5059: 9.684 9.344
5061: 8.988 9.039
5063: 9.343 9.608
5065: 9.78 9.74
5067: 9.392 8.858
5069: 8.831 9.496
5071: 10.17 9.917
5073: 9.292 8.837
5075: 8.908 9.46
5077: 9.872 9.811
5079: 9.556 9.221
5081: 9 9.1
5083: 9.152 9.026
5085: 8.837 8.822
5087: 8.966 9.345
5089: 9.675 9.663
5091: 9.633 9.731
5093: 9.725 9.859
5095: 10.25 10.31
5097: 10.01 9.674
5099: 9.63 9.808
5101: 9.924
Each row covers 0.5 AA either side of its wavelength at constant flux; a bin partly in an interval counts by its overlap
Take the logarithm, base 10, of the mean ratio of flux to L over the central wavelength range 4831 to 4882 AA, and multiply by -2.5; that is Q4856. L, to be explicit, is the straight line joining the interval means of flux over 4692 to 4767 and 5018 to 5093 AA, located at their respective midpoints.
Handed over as -0.15 mag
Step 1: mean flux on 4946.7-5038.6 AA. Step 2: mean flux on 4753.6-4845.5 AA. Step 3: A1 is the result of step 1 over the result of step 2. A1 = 1.4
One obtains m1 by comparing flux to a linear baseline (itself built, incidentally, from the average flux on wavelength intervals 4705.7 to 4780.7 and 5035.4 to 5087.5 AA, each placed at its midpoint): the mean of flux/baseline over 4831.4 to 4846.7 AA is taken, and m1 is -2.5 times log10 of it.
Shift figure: 0.09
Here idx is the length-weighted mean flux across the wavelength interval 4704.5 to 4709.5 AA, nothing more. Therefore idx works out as 9.46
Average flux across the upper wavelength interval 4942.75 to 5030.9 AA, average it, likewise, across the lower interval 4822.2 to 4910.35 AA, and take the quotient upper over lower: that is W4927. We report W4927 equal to 1.3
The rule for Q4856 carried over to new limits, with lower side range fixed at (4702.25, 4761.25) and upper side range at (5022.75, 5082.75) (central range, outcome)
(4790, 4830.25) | 0.010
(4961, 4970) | -0.168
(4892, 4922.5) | 0.041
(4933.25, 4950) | -0.010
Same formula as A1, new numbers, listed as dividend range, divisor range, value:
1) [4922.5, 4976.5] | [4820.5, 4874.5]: 1.03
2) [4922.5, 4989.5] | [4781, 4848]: 1.15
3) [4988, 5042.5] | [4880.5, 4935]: 1.53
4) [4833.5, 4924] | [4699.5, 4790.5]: 1.04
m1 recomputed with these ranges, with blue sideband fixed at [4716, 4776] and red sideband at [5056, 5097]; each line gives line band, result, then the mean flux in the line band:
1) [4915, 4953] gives 0.03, 9.62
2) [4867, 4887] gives 0.06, 9.56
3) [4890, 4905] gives 0.04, 9.62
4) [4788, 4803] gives 0.04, 10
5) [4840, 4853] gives 0.09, 9.34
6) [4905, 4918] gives 0.04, 9.59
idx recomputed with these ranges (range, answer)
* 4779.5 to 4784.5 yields 10.6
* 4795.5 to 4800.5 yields 10.4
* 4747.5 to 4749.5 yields 11.1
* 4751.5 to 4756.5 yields 10.3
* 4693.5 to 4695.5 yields 9.83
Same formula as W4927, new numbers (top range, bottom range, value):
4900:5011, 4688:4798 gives 1.29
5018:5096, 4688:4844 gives 0.93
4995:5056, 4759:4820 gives 1.42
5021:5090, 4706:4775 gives 0.91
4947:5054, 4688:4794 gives 1.29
